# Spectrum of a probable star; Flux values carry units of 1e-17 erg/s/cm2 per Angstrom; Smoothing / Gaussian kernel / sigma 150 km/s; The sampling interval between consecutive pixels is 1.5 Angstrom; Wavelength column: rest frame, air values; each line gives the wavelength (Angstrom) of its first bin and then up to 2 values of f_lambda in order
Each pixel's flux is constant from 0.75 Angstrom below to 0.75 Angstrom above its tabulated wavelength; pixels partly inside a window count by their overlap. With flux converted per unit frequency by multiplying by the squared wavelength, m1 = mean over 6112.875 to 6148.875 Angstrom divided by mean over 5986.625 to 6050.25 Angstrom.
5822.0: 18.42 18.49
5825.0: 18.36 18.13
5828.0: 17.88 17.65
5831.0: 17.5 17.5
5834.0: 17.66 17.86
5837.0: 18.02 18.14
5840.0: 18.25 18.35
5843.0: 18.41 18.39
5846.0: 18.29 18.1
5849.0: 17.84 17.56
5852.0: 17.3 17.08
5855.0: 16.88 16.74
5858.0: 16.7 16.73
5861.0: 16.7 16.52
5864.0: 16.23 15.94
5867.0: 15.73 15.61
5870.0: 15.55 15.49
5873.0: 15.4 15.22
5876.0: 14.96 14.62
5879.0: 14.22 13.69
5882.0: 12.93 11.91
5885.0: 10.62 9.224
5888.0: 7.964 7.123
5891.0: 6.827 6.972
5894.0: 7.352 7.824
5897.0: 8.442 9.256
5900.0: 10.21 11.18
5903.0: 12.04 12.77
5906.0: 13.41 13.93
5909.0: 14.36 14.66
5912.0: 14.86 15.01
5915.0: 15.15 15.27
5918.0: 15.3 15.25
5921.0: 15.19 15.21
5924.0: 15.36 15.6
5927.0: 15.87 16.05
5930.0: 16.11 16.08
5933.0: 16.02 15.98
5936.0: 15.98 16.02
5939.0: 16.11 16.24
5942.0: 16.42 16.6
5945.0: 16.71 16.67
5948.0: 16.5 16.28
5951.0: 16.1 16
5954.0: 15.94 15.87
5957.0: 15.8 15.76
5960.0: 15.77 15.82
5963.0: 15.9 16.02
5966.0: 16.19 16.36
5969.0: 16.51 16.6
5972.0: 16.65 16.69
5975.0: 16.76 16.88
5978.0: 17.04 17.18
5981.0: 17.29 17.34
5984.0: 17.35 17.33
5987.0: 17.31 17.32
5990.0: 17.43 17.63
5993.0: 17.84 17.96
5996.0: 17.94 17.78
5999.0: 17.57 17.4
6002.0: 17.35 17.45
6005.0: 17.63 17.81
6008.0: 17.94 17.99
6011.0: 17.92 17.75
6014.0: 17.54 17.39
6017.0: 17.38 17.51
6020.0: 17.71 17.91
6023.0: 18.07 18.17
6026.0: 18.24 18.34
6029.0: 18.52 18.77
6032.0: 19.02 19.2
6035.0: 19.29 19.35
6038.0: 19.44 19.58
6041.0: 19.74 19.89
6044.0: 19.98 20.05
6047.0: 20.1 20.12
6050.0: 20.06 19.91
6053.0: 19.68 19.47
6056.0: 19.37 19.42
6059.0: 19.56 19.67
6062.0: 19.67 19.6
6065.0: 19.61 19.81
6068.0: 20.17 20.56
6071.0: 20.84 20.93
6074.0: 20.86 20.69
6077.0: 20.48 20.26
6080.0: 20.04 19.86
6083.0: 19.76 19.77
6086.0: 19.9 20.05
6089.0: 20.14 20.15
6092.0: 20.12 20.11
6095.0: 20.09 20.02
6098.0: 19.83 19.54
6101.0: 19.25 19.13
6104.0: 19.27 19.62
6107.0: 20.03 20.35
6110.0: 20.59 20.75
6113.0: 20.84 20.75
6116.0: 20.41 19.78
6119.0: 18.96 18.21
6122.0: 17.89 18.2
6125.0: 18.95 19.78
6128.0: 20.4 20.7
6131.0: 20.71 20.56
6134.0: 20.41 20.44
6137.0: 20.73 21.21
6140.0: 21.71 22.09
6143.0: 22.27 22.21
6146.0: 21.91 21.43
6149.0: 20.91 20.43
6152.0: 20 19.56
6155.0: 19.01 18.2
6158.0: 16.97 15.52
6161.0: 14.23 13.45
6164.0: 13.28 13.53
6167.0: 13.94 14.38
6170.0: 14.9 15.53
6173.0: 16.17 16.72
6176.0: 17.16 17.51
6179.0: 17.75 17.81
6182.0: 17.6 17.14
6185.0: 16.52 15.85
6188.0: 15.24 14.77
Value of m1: 1.16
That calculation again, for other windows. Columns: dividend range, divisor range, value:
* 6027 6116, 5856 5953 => 1.49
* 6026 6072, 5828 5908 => 1.44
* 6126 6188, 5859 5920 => 1.54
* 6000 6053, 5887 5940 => 1.47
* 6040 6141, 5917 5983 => 1.30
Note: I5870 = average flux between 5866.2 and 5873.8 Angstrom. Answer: 15.6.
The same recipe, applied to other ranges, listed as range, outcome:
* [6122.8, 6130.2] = 19.6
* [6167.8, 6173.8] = 15.3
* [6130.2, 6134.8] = 20.6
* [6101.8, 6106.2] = 19.3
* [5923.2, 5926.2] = 15.5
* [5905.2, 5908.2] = 13.7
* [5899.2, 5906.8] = 11.9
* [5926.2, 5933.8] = 16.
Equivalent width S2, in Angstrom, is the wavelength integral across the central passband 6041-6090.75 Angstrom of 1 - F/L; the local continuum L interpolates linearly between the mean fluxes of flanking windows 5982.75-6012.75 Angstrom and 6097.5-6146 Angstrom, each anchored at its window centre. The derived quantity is -2.5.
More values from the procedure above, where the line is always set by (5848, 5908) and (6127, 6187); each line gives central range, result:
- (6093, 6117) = -3.7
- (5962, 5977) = -1.5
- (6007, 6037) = -4.3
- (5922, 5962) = -4.3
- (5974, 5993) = -2.6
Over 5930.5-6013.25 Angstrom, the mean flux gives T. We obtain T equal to 16.8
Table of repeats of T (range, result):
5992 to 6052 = 18.5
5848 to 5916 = 13.5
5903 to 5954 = 15.5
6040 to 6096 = 20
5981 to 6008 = 17.6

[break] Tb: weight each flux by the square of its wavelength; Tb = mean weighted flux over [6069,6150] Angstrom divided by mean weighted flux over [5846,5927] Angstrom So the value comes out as 1.57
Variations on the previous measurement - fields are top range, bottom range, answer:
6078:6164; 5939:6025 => 1.21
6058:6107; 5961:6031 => 1.18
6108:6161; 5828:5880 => 1.30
